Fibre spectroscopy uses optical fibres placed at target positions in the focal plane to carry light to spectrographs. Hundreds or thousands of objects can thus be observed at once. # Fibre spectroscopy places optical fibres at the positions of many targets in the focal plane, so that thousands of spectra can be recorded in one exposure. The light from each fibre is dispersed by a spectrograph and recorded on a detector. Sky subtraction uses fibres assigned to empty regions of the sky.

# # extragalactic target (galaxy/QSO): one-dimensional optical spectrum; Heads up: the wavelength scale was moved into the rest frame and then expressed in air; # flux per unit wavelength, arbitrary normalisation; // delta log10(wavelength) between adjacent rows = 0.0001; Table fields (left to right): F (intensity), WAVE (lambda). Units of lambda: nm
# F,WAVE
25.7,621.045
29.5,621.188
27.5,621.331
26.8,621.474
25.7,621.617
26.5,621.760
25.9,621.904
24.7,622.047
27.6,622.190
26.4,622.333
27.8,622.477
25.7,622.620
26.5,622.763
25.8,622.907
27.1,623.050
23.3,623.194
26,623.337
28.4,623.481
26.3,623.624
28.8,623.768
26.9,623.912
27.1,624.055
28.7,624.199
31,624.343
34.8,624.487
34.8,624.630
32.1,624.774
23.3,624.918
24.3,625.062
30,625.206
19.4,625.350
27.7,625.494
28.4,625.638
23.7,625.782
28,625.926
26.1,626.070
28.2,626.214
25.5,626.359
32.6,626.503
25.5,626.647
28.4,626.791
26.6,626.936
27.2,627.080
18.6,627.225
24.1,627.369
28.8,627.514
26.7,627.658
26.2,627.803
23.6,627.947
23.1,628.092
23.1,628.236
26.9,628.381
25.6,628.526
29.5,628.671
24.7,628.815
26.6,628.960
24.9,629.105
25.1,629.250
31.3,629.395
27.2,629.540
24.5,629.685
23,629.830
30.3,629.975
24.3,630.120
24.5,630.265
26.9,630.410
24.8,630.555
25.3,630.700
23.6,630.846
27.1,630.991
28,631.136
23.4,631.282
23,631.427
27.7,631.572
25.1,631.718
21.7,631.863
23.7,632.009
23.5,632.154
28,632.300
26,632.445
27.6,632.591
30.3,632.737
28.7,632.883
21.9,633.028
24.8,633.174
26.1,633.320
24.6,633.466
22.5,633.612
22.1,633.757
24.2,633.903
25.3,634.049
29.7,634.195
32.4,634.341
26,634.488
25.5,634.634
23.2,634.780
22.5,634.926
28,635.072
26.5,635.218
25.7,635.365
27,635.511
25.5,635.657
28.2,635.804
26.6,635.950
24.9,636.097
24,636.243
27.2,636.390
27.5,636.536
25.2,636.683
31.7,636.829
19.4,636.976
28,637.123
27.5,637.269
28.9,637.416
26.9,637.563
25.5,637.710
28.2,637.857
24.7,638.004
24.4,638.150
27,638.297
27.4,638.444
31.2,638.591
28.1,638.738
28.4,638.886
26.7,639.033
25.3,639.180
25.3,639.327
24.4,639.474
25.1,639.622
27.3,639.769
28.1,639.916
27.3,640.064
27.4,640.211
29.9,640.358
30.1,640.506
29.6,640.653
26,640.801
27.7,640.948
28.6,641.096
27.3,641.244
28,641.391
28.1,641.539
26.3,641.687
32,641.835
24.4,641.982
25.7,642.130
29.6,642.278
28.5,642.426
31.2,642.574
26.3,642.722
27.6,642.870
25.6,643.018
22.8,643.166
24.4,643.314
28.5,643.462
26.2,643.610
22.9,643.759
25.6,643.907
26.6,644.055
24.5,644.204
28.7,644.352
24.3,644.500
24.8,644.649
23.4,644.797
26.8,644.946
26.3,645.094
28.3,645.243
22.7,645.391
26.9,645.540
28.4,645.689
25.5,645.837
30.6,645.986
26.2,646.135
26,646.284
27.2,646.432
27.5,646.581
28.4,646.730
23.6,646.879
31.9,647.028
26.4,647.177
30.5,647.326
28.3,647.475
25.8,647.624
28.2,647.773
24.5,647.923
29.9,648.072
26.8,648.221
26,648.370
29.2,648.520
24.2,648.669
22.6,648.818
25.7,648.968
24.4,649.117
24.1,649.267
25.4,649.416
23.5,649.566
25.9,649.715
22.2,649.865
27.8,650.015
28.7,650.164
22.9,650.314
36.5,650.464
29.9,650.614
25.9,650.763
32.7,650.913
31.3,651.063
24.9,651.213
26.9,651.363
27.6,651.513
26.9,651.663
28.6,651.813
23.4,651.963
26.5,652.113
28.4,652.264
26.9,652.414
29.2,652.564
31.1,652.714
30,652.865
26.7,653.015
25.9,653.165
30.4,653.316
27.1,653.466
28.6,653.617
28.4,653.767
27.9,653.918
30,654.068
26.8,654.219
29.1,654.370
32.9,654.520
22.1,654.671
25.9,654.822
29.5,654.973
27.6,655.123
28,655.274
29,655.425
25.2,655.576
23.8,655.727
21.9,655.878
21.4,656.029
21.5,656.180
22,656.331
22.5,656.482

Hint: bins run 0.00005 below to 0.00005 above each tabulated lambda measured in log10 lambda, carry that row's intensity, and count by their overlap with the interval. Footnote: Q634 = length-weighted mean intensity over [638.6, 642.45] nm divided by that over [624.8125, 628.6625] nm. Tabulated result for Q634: 1.1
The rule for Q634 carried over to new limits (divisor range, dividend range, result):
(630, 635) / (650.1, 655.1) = 1.11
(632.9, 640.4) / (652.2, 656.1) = 1.04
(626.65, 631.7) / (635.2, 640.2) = 1.04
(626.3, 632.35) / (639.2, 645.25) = 1.04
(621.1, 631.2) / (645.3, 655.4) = 1.03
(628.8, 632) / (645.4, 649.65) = 1.04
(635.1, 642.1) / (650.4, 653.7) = 1.05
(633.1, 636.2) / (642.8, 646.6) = 1.01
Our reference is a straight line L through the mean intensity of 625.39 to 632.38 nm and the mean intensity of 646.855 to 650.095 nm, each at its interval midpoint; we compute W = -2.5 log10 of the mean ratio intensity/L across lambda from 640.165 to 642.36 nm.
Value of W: -0.08 mag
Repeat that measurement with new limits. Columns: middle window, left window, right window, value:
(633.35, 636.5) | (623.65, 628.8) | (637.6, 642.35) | 0.06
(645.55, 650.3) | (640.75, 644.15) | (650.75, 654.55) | 0.04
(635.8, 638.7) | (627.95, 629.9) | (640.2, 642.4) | 0.02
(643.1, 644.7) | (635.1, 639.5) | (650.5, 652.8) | 0.08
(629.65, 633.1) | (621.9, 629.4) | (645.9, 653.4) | 0.05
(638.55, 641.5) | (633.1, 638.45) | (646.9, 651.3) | -0.05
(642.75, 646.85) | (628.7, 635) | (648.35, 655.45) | 0.03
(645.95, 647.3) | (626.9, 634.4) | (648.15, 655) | -0.03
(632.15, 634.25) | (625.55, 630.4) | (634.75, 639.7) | 0.02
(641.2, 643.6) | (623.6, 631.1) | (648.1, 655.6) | -0.01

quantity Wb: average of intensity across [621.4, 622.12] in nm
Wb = 25.9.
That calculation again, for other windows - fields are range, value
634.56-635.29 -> 25.2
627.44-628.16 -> 25.7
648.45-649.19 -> 25.2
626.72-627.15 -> 27.4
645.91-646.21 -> 28.3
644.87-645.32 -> 27.1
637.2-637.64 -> 27.7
